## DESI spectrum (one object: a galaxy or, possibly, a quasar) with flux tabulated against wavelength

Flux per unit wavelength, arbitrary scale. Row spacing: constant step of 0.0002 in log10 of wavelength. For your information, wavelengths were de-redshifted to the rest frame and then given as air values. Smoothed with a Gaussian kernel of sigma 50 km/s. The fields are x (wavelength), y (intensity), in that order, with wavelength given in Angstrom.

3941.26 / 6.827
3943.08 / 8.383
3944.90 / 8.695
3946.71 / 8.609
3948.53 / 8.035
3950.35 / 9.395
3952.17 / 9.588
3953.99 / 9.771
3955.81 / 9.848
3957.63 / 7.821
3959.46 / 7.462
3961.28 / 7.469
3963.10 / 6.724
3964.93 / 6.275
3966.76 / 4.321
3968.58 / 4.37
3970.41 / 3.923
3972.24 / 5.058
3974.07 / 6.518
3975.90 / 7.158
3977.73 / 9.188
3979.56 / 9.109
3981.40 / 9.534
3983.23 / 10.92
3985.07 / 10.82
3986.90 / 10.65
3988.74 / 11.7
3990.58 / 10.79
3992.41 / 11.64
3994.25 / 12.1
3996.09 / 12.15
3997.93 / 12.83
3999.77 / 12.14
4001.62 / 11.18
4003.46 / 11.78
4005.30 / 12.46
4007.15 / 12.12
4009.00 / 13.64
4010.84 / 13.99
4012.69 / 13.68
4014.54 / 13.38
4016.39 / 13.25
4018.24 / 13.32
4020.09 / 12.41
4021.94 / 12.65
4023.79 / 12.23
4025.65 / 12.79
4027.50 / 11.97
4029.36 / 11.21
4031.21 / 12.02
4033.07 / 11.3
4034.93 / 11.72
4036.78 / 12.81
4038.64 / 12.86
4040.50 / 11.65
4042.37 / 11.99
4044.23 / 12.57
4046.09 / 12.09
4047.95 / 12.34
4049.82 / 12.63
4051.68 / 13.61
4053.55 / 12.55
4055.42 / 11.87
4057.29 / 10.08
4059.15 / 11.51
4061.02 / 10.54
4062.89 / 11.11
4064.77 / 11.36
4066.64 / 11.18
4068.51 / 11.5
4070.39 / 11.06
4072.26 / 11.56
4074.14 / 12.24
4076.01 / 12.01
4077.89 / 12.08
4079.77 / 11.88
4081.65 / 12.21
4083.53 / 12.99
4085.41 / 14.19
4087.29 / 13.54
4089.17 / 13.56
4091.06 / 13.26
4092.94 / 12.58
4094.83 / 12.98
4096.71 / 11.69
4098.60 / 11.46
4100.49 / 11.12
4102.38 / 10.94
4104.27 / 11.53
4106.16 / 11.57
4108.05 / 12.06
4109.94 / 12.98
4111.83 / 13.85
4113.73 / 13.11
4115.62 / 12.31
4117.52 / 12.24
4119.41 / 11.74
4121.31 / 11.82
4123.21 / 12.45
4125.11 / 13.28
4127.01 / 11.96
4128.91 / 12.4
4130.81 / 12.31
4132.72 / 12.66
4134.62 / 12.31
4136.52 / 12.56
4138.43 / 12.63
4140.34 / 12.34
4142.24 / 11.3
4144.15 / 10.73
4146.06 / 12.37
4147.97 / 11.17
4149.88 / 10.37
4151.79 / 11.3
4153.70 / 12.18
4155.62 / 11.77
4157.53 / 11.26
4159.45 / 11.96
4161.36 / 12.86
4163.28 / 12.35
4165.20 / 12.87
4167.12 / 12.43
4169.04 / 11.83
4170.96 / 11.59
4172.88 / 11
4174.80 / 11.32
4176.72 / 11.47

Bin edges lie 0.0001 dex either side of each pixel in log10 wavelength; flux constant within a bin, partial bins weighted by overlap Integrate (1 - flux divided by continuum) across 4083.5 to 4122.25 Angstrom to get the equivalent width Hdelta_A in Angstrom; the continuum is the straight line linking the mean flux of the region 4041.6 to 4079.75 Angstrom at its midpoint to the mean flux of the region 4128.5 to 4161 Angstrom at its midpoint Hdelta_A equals -2.0 Angstrom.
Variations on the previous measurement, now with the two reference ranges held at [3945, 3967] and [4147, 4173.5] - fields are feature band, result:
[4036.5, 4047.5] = -3.0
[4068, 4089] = -4.2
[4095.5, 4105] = -0.6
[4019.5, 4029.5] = -3.2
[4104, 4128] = -3.1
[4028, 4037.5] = -2.3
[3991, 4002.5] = -4.1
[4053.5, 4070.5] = -2.1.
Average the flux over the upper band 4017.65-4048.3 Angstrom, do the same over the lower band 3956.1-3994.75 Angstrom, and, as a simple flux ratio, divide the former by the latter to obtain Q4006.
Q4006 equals 1.5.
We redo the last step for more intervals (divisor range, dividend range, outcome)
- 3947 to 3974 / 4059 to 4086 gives 1.65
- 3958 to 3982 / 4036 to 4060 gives 1.82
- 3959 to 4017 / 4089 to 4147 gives 1.23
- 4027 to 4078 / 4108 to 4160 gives 1.02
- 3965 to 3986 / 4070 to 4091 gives 1.72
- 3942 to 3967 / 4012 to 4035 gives 1.54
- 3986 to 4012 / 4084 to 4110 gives 1.02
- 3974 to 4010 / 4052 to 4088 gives 1.08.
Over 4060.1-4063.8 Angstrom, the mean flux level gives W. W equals 10.8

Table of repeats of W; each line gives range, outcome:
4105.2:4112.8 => 12.6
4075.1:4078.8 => 12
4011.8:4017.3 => 13.4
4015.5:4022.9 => 12.9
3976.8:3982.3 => 9.26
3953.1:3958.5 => 9.16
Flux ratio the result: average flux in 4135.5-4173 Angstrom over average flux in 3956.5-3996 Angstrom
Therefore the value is 1.42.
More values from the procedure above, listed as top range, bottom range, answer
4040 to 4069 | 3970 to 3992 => 1.32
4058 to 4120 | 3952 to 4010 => 1.29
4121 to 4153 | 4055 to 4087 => 1.02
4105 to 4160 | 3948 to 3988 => 1.53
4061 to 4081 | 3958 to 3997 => 1.36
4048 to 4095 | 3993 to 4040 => 0.97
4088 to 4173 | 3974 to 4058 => 1.02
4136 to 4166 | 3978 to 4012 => 1.02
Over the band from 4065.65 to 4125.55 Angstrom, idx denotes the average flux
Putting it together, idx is 12.3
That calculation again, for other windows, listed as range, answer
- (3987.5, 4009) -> 12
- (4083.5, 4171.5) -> 12.2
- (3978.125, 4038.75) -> 12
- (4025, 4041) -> 12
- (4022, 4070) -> 11.9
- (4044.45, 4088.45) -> 12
